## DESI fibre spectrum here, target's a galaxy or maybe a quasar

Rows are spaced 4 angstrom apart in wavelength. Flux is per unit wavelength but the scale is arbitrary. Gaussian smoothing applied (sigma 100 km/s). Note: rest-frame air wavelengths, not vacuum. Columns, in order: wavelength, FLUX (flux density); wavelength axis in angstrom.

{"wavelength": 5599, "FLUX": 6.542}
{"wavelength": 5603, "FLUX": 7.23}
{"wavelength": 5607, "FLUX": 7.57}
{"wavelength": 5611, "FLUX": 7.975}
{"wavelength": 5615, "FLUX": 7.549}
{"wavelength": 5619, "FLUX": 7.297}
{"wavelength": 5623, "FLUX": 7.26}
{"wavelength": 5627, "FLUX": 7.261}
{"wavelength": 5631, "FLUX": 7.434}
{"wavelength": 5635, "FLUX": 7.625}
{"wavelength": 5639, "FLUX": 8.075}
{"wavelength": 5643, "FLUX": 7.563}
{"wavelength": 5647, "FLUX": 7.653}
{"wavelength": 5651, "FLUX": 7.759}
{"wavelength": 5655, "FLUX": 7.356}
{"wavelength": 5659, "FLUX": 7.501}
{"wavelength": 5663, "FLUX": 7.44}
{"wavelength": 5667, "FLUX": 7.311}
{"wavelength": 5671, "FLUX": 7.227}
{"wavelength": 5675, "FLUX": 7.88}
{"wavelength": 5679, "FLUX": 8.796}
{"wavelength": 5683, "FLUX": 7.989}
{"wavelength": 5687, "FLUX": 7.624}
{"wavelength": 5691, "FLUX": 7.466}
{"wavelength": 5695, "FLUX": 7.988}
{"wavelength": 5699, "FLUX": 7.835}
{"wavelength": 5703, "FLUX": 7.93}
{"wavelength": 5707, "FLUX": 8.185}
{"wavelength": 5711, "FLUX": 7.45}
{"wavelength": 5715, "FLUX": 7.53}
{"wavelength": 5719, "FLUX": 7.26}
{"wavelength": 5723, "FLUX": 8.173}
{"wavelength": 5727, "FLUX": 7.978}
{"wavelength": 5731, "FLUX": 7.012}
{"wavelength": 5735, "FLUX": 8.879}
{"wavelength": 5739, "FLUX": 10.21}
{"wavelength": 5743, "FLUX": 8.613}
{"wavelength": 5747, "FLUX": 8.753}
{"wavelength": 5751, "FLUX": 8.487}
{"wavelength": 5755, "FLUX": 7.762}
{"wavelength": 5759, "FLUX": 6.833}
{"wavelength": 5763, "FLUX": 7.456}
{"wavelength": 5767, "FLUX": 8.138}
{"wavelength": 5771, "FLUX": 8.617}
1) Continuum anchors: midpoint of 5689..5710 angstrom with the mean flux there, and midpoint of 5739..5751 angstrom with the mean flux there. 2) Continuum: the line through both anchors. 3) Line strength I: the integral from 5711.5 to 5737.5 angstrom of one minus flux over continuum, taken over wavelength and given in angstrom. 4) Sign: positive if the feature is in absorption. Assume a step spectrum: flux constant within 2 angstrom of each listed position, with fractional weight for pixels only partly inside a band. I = 1.9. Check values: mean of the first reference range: 7.86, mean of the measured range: 7.83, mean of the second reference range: 8.9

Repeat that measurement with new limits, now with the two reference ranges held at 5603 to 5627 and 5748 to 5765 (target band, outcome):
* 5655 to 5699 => -0.8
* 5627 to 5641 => -0.3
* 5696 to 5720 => -0.3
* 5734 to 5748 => -2.7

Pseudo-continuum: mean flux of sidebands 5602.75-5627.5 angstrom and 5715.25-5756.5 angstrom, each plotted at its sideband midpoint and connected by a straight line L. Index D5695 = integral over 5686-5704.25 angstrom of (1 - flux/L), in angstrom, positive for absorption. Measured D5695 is 0.6 angstrom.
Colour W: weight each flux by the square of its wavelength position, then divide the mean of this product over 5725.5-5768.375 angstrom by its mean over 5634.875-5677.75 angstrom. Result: 1.11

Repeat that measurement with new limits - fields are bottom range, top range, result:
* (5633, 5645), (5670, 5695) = 1.03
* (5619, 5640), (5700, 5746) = 1.12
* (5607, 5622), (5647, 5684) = 1.03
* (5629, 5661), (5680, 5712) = 1.05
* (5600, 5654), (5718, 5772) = 1.13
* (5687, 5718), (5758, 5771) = 1.02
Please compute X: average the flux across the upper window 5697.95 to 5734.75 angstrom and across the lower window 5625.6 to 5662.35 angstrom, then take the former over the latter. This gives 1.0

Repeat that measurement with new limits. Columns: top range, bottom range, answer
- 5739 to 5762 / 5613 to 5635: 1.12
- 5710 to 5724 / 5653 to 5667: 1.02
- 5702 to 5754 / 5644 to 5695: 1.07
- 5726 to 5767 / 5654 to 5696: 1.07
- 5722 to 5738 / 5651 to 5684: 1.06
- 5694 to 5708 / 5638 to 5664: 1.05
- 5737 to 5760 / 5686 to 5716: 1.10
